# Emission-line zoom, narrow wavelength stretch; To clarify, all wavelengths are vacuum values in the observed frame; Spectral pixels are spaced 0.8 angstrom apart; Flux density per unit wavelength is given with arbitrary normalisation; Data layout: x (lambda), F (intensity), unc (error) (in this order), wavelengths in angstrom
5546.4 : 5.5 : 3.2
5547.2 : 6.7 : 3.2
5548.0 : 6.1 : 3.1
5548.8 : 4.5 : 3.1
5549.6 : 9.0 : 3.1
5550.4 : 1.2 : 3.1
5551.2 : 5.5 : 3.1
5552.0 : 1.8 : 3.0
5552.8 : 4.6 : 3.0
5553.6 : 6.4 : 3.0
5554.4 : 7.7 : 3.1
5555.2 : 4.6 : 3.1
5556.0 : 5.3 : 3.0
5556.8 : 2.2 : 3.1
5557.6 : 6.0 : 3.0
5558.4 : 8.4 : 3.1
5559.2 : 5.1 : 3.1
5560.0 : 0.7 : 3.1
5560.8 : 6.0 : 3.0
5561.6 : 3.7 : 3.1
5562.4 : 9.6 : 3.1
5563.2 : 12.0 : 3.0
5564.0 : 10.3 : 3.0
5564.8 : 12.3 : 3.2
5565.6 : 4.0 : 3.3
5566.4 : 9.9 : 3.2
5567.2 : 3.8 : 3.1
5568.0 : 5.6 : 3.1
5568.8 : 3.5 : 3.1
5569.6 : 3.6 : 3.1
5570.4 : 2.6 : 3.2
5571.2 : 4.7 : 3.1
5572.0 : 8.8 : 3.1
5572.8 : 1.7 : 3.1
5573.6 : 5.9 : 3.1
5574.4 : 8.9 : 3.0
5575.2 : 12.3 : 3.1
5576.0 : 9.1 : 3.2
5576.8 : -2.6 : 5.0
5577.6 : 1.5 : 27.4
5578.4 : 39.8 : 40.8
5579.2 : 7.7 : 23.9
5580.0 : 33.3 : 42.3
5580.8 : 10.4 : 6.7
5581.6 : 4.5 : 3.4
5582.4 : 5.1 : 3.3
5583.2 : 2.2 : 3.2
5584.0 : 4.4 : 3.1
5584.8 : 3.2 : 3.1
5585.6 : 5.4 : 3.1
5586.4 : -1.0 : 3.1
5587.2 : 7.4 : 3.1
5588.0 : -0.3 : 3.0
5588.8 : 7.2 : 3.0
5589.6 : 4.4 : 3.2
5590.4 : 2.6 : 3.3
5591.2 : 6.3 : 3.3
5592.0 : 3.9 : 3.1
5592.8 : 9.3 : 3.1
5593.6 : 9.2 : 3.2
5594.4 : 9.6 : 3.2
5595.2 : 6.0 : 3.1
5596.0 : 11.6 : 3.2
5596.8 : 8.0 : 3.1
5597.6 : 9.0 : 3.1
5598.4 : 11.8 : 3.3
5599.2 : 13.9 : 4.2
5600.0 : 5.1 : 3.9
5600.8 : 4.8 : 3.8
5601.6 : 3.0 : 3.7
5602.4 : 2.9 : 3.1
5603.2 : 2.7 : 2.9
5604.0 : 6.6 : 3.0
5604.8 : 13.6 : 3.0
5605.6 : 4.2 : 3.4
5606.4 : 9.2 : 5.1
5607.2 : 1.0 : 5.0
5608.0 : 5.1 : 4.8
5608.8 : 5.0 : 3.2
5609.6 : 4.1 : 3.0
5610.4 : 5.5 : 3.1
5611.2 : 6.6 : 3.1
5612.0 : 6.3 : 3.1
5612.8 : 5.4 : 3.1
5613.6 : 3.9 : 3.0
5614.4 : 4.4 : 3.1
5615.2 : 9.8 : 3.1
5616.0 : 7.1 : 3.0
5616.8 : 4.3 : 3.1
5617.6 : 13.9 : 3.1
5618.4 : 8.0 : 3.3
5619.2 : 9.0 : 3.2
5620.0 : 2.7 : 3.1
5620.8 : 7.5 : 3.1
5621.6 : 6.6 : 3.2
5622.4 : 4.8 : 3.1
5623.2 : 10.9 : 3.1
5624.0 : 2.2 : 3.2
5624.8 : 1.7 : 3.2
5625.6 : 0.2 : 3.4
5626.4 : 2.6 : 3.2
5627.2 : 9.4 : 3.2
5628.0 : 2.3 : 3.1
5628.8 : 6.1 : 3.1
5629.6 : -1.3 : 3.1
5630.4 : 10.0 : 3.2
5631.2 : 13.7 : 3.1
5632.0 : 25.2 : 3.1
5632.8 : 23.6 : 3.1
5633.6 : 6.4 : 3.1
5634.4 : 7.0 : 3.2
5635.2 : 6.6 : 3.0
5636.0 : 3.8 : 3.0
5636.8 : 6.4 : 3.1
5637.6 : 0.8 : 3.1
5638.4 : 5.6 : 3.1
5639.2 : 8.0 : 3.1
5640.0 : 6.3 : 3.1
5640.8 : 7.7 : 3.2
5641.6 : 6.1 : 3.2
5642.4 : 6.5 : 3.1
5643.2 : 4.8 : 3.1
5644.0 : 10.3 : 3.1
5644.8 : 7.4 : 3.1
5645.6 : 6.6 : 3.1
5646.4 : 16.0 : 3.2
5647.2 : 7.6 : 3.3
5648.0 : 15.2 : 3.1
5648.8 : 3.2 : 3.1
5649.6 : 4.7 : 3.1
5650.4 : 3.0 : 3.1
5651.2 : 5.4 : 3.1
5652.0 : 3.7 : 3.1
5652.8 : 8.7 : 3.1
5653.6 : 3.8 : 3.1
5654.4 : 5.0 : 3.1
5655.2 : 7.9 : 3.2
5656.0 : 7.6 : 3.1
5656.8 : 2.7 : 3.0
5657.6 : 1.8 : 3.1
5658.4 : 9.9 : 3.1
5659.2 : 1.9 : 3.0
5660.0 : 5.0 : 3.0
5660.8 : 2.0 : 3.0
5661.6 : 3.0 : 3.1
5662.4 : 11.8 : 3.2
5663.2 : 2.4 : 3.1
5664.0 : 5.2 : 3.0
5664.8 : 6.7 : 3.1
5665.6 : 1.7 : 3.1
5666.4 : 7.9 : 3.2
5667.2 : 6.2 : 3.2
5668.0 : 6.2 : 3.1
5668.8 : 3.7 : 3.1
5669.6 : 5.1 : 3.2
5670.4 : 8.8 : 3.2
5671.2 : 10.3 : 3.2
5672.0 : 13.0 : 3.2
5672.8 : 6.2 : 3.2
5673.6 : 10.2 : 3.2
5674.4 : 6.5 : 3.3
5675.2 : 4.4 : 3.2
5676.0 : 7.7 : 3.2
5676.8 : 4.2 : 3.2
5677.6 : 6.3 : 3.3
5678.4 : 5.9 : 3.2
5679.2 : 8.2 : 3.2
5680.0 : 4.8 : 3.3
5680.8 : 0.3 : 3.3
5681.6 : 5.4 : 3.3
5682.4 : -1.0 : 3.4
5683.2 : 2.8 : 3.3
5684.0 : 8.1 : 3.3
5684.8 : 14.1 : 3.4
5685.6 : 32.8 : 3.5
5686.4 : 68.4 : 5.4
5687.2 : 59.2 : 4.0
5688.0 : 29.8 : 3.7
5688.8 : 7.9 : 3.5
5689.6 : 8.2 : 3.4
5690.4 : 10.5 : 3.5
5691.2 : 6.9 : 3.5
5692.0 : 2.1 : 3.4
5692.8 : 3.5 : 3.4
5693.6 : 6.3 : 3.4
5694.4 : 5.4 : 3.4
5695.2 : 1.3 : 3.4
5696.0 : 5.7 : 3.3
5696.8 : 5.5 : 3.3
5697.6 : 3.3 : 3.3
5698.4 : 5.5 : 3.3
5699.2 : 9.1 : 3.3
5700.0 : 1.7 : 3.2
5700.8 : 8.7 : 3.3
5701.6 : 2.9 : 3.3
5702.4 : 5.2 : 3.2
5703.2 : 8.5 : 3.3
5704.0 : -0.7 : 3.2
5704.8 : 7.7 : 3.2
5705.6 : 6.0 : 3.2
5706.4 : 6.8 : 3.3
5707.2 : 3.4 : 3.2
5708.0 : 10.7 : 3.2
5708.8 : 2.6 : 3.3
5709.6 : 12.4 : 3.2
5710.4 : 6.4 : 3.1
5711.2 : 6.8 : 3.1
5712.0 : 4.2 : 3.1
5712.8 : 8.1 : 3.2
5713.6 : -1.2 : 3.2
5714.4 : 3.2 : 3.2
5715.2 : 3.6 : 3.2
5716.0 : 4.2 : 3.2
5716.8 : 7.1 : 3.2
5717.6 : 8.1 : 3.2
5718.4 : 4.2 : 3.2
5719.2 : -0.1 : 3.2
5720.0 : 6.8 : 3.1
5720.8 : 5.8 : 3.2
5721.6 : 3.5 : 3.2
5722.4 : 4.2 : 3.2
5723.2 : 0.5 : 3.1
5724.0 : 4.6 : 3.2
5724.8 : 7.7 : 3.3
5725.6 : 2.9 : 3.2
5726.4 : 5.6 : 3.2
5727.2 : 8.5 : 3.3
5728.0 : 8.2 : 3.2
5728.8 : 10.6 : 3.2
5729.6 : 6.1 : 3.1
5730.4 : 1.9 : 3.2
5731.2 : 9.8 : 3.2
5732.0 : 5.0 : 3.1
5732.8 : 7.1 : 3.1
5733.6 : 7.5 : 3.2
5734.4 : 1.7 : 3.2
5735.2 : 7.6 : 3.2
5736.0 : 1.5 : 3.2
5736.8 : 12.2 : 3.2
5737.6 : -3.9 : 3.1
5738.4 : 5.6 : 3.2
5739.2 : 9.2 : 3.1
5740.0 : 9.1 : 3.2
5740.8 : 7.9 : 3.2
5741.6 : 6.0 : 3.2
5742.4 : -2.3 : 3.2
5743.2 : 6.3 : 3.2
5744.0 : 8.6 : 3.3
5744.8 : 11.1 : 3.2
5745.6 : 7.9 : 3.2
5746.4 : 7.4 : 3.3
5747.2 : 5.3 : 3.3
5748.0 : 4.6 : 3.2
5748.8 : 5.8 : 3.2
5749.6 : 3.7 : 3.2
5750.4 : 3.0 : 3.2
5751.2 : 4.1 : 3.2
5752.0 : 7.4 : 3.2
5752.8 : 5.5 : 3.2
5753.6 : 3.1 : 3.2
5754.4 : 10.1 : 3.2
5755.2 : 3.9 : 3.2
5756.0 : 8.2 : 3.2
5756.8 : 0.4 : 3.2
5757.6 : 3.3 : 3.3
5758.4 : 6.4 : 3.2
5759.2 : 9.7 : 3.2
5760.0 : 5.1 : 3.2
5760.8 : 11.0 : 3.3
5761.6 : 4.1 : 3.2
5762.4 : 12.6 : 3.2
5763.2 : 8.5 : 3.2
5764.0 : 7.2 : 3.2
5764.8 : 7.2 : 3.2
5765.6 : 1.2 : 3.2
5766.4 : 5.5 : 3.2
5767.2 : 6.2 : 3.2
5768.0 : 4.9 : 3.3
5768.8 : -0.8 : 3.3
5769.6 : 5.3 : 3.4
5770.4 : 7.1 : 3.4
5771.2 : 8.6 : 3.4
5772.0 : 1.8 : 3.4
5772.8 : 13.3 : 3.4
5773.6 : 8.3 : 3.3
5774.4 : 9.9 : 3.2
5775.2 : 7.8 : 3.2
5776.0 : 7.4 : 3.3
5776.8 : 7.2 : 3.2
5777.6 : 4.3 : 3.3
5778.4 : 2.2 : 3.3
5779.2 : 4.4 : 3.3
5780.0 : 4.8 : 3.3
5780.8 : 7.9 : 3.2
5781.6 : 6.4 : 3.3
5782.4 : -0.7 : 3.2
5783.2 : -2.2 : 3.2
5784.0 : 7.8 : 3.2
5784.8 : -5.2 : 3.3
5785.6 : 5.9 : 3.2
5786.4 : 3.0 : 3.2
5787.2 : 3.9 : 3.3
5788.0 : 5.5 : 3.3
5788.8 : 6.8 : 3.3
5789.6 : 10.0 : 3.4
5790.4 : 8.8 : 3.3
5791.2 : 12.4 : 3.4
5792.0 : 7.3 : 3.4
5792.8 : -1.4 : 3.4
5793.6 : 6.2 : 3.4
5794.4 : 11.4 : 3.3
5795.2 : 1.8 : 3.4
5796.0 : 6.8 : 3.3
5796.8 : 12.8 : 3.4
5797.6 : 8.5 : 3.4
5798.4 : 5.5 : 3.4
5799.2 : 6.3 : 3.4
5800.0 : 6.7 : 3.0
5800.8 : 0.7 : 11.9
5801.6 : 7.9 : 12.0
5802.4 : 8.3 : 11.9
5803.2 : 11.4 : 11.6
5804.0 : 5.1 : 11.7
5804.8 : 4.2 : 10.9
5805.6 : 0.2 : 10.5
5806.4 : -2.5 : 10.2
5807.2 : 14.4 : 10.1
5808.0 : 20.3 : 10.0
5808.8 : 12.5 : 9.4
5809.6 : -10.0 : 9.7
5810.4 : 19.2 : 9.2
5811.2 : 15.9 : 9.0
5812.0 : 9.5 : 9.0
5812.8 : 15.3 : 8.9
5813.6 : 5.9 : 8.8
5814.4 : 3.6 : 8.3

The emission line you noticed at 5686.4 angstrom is [O III]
